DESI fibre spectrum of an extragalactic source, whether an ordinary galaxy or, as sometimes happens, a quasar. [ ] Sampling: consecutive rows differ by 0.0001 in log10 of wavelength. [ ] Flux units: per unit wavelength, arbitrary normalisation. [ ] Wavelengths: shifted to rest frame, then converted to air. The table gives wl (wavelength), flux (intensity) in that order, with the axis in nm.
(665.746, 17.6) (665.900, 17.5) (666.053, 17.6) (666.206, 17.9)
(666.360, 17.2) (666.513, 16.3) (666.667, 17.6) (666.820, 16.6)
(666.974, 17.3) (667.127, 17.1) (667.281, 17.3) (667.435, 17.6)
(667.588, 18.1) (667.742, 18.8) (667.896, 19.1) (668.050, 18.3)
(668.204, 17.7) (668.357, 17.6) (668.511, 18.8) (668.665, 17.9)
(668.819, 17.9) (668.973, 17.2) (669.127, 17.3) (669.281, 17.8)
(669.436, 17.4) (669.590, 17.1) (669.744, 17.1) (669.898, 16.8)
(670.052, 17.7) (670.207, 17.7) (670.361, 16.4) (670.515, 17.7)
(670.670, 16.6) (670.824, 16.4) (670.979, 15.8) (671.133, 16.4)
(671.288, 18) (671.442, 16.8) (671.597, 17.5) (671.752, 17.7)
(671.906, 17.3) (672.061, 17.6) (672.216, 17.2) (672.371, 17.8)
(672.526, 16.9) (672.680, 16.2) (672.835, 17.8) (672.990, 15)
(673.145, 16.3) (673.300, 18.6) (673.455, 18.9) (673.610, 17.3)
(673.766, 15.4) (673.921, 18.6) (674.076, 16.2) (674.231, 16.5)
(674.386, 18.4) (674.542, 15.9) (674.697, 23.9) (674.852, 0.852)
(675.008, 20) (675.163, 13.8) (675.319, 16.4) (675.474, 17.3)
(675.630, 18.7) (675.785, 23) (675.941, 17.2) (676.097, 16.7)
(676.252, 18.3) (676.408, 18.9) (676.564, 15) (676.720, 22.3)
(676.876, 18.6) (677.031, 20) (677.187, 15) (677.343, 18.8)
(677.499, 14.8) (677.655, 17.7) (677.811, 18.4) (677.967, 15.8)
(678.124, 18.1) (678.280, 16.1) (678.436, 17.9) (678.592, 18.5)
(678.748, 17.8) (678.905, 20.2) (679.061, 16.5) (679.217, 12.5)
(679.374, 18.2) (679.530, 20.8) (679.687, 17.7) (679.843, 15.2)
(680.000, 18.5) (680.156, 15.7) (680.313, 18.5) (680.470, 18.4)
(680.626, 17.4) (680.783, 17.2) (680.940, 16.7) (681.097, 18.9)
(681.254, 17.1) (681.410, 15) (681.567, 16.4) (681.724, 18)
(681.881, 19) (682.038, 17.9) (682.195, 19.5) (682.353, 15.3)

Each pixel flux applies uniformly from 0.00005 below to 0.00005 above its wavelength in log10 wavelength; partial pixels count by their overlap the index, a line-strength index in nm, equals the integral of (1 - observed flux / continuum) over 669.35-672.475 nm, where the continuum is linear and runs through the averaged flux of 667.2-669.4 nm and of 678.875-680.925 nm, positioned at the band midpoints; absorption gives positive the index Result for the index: 0.12 nm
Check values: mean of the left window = 17.9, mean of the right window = 17.4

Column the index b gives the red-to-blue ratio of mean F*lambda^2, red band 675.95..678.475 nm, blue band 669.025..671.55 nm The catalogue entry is 1.05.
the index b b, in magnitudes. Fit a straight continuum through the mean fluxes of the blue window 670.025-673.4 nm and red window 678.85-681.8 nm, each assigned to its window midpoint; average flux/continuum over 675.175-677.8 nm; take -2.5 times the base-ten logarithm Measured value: -0.05 mag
